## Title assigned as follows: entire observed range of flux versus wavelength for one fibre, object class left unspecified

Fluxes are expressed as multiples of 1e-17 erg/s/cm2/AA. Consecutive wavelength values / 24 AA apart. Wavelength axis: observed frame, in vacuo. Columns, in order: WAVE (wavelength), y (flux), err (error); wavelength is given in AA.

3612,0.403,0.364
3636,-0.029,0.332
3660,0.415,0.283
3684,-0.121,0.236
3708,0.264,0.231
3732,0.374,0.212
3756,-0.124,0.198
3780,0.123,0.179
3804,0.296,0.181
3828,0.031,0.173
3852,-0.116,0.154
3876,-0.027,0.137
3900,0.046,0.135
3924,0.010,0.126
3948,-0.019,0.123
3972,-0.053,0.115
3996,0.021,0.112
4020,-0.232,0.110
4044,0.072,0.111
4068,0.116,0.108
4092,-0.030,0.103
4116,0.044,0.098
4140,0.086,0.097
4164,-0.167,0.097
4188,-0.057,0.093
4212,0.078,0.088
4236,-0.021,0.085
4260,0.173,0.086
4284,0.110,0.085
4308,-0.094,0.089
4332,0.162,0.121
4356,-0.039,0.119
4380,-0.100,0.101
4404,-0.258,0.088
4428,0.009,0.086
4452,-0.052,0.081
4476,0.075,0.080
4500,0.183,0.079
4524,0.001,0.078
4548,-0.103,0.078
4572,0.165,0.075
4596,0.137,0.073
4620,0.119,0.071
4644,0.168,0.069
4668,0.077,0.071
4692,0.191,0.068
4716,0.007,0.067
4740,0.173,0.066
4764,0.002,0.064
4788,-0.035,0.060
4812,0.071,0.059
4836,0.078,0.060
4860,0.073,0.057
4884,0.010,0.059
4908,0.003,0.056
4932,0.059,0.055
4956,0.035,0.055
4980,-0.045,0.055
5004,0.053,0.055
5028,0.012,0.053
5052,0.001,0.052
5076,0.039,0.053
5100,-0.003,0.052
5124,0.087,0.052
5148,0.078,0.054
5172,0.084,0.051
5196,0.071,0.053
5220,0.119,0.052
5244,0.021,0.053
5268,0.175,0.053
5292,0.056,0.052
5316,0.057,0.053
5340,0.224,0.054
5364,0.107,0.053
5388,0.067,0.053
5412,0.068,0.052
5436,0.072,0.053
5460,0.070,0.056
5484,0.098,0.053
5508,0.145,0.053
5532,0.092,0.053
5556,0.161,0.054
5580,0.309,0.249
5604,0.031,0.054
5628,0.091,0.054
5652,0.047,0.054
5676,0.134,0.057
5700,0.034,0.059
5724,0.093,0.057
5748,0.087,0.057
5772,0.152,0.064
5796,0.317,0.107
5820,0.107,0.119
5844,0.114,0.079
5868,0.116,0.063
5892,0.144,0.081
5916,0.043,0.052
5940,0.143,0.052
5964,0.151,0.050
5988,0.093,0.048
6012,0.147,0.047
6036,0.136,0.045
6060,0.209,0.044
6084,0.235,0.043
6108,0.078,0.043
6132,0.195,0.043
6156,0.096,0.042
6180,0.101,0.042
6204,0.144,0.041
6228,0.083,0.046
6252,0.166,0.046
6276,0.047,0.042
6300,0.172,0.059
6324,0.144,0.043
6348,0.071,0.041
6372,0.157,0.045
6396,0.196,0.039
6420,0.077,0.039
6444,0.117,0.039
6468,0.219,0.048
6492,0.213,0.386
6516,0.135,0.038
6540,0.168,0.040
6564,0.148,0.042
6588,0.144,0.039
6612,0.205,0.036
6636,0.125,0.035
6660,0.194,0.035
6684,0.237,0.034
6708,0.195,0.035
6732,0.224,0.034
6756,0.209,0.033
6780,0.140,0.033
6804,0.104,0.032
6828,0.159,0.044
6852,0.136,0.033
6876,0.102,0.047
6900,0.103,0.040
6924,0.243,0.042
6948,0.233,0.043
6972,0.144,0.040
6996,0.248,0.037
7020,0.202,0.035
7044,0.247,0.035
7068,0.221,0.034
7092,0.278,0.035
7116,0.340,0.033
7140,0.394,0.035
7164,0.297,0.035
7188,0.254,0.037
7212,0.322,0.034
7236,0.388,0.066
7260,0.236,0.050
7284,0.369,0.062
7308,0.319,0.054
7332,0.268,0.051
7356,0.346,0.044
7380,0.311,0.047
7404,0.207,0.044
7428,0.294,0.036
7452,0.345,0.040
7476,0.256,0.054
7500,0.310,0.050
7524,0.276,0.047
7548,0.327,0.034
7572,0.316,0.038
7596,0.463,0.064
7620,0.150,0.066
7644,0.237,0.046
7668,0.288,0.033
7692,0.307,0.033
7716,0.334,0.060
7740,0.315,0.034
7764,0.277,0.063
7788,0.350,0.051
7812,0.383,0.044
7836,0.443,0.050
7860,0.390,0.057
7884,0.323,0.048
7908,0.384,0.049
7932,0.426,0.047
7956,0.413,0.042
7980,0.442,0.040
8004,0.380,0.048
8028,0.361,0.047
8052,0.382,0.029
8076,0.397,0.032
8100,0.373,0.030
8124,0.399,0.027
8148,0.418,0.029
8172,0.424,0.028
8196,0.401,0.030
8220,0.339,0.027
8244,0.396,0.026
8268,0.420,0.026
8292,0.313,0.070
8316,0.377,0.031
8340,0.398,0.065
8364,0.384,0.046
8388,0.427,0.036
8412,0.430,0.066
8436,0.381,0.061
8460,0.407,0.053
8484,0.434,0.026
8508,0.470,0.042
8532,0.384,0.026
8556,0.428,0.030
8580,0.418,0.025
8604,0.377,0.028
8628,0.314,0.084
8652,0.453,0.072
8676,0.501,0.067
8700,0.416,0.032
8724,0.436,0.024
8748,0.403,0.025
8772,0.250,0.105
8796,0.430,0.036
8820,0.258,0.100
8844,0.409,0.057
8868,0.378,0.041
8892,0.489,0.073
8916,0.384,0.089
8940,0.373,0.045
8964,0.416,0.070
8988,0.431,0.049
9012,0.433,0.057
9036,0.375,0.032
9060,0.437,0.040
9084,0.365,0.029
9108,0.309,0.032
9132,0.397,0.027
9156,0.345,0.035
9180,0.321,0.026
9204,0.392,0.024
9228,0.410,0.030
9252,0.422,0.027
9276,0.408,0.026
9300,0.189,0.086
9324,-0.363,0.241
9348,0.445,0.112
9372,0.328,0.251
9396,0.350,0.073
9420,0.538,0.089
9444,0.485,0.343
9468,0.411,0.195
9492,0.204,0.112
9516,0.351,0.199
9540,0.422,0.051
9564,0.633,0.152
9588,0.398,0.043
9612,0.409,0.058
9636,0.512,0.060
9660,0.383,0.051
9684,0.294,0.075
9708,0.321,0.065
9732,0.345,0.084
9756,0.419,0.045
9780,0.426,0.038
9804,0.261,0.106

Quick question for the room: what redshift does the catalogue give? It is 0.770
